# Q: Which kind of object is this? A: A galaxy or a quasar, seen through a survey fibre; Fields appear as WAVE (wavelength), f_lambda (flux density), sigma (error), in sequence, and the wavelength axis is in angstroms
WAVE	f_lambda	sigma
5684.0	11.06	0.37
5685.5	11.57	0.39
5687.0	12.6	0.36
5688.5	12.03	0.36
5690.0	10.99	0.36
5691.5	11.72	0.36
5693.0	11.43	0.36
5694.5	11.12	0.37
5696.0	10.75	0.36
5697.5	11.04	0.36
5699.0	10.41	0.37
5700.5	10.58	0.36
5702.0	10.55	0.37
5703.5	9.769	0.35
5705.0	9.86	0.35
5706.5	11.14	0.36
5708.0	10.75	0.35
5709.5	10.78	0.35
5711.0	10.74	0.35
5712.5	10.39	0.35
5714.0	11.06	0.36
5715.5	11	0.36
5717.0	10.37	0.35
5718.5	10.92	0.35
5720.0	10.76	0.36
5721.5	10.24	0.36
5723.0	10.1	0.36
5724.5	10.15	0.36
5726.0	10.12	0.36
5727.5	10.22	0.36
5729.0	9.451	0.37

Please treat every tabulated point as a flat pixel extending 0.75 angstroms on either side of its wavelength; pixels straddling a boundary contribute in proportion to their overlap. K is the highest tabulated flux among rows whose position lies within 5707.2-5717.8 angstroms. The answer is 11.06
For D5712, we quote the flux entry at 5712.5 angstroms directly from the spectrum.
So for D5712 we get 10.39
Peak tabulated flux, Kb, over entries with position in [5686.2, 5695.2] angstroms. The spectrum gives 12.6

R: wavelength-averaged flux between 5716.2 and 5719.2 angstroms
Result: 10.6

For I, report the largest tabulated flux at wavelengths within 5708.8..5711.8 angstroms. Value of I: 10.78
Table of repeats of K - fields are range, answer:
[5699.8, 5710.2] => 11.14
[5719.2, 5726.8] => 10.76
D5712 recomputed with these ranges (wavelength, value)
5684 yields 11.06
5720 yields 10.76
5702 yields 10.55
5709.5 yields 10.78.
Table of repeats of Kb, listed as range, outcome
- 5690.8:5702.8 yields 11.72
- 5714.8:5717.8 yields 11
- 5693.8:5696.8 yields 11.12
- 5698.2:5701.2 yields 10.58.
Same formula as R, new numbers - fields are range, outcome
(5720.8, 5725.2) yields 10.2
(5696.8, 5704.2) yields 10.5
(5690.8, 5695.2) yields 11.4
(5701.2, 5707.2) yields 10.3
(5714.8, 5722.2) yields 10.7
